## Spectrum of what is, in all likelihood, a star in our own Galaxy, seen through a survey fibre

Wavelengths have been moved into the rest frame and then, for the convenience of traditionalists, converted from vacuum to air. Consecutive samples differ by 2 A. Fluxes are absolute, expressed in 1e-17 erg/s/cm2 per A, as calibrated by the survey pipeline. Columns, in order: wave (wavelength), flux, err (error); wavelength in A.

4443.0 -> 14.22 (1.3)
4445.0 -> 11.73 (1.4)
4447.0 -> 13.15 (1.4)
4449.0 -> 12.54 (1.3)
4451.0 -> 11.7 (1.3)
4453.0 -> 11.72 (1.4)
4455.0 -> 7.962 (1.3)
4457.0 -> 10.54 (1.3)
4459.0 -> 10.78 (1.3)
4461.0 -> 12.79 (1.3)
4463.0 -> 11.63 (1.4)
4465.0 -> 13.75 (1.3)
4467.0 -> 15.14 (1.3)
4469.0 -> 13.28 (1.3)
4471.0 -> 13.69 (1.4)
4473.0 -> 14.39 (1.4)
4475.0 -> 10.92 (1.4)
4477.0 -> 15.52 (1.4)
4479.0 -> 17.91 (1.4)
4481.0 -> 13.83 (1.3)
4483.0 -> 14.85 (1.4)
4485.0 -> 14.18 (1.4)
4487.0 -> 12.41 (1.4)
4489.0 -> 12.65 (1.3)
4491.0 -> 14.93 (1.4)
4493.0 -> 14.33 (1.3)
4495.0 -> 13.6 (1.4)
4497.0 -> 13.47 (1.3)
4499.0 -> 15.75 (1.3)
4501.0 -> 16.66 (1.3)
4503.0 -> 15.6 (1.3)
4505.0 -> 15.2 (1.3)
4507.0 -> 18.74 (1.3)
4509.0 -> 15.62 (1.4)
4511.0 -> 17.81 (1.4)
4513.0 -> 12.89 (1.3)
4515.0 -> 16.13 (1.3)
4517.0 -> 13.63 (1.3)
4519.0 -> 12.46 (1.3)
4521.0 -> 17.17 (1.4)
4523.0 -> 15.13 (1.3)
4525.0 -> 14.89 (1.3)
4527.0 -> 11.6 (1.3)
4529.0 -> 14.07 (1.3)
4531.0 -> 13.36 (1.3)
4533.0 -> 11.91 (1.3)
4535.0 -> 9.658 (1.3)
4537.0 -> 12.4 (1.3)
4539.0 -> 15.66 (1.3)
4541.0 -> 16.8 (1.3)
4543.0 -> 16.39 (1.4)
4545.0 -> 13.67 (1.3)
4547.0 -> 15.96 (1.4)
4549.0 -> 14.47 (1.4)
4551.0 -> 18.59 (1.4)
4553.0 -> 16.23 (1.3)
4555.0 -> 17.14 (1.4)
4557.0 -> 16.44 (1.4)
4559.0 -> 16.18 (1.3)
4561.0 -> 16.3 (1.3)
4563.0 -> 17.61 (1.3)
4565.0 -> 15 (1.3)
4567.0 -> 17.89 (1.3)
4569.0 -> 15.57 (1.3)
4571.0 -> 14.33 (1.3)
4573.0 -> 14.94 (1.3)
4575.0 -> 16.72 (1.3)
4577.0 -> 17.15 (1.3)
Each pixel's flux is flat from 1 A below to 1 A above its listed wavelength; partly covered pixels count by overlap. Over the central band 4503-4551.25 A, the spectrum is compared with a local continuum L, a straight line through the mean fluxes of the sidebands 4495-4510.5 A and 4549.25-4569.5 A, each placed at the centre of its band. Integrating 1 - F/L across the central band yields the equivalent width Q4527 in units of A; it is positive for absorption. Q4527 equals 4.3 A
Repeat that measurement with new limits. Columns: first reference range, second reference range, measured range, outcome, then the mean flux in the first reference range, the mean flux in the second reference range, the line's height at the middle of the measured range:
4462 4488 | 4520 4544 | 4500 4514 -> -2.0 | 14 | 14.1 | 14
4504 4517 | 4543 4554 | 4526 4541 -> 2.8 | 15.9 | 15.8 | 15.9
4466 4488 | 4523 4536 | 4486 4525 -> -4.5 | 14.2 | 12.8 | 13.4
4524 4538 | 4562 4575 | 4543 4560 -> -2.0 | 12.6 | 16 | 14.4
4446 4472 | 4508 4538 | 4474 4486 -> -1.7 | 12.2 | 13.9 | 12.8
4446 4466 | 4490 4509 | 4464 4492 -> -1.2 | 11.7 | 15.4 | 13.5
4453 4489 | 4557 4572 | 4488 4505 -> -0.9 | 13.1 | 16.1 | 13.9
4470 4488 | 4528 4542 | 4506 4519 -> -1.7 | 14.2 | 13.4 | 13.7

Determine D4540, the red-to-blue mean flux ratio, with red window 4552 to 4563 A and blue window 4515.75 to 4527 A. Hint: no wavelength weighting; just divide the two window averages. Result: 1.15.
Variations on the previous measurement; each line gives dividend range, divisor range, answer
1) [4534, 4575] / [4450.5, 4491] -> 1.19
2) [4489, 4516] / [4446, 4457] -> 1.35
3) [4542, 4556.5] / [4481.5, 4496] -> 1.16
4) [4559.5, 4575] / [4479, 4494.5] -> 1.13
